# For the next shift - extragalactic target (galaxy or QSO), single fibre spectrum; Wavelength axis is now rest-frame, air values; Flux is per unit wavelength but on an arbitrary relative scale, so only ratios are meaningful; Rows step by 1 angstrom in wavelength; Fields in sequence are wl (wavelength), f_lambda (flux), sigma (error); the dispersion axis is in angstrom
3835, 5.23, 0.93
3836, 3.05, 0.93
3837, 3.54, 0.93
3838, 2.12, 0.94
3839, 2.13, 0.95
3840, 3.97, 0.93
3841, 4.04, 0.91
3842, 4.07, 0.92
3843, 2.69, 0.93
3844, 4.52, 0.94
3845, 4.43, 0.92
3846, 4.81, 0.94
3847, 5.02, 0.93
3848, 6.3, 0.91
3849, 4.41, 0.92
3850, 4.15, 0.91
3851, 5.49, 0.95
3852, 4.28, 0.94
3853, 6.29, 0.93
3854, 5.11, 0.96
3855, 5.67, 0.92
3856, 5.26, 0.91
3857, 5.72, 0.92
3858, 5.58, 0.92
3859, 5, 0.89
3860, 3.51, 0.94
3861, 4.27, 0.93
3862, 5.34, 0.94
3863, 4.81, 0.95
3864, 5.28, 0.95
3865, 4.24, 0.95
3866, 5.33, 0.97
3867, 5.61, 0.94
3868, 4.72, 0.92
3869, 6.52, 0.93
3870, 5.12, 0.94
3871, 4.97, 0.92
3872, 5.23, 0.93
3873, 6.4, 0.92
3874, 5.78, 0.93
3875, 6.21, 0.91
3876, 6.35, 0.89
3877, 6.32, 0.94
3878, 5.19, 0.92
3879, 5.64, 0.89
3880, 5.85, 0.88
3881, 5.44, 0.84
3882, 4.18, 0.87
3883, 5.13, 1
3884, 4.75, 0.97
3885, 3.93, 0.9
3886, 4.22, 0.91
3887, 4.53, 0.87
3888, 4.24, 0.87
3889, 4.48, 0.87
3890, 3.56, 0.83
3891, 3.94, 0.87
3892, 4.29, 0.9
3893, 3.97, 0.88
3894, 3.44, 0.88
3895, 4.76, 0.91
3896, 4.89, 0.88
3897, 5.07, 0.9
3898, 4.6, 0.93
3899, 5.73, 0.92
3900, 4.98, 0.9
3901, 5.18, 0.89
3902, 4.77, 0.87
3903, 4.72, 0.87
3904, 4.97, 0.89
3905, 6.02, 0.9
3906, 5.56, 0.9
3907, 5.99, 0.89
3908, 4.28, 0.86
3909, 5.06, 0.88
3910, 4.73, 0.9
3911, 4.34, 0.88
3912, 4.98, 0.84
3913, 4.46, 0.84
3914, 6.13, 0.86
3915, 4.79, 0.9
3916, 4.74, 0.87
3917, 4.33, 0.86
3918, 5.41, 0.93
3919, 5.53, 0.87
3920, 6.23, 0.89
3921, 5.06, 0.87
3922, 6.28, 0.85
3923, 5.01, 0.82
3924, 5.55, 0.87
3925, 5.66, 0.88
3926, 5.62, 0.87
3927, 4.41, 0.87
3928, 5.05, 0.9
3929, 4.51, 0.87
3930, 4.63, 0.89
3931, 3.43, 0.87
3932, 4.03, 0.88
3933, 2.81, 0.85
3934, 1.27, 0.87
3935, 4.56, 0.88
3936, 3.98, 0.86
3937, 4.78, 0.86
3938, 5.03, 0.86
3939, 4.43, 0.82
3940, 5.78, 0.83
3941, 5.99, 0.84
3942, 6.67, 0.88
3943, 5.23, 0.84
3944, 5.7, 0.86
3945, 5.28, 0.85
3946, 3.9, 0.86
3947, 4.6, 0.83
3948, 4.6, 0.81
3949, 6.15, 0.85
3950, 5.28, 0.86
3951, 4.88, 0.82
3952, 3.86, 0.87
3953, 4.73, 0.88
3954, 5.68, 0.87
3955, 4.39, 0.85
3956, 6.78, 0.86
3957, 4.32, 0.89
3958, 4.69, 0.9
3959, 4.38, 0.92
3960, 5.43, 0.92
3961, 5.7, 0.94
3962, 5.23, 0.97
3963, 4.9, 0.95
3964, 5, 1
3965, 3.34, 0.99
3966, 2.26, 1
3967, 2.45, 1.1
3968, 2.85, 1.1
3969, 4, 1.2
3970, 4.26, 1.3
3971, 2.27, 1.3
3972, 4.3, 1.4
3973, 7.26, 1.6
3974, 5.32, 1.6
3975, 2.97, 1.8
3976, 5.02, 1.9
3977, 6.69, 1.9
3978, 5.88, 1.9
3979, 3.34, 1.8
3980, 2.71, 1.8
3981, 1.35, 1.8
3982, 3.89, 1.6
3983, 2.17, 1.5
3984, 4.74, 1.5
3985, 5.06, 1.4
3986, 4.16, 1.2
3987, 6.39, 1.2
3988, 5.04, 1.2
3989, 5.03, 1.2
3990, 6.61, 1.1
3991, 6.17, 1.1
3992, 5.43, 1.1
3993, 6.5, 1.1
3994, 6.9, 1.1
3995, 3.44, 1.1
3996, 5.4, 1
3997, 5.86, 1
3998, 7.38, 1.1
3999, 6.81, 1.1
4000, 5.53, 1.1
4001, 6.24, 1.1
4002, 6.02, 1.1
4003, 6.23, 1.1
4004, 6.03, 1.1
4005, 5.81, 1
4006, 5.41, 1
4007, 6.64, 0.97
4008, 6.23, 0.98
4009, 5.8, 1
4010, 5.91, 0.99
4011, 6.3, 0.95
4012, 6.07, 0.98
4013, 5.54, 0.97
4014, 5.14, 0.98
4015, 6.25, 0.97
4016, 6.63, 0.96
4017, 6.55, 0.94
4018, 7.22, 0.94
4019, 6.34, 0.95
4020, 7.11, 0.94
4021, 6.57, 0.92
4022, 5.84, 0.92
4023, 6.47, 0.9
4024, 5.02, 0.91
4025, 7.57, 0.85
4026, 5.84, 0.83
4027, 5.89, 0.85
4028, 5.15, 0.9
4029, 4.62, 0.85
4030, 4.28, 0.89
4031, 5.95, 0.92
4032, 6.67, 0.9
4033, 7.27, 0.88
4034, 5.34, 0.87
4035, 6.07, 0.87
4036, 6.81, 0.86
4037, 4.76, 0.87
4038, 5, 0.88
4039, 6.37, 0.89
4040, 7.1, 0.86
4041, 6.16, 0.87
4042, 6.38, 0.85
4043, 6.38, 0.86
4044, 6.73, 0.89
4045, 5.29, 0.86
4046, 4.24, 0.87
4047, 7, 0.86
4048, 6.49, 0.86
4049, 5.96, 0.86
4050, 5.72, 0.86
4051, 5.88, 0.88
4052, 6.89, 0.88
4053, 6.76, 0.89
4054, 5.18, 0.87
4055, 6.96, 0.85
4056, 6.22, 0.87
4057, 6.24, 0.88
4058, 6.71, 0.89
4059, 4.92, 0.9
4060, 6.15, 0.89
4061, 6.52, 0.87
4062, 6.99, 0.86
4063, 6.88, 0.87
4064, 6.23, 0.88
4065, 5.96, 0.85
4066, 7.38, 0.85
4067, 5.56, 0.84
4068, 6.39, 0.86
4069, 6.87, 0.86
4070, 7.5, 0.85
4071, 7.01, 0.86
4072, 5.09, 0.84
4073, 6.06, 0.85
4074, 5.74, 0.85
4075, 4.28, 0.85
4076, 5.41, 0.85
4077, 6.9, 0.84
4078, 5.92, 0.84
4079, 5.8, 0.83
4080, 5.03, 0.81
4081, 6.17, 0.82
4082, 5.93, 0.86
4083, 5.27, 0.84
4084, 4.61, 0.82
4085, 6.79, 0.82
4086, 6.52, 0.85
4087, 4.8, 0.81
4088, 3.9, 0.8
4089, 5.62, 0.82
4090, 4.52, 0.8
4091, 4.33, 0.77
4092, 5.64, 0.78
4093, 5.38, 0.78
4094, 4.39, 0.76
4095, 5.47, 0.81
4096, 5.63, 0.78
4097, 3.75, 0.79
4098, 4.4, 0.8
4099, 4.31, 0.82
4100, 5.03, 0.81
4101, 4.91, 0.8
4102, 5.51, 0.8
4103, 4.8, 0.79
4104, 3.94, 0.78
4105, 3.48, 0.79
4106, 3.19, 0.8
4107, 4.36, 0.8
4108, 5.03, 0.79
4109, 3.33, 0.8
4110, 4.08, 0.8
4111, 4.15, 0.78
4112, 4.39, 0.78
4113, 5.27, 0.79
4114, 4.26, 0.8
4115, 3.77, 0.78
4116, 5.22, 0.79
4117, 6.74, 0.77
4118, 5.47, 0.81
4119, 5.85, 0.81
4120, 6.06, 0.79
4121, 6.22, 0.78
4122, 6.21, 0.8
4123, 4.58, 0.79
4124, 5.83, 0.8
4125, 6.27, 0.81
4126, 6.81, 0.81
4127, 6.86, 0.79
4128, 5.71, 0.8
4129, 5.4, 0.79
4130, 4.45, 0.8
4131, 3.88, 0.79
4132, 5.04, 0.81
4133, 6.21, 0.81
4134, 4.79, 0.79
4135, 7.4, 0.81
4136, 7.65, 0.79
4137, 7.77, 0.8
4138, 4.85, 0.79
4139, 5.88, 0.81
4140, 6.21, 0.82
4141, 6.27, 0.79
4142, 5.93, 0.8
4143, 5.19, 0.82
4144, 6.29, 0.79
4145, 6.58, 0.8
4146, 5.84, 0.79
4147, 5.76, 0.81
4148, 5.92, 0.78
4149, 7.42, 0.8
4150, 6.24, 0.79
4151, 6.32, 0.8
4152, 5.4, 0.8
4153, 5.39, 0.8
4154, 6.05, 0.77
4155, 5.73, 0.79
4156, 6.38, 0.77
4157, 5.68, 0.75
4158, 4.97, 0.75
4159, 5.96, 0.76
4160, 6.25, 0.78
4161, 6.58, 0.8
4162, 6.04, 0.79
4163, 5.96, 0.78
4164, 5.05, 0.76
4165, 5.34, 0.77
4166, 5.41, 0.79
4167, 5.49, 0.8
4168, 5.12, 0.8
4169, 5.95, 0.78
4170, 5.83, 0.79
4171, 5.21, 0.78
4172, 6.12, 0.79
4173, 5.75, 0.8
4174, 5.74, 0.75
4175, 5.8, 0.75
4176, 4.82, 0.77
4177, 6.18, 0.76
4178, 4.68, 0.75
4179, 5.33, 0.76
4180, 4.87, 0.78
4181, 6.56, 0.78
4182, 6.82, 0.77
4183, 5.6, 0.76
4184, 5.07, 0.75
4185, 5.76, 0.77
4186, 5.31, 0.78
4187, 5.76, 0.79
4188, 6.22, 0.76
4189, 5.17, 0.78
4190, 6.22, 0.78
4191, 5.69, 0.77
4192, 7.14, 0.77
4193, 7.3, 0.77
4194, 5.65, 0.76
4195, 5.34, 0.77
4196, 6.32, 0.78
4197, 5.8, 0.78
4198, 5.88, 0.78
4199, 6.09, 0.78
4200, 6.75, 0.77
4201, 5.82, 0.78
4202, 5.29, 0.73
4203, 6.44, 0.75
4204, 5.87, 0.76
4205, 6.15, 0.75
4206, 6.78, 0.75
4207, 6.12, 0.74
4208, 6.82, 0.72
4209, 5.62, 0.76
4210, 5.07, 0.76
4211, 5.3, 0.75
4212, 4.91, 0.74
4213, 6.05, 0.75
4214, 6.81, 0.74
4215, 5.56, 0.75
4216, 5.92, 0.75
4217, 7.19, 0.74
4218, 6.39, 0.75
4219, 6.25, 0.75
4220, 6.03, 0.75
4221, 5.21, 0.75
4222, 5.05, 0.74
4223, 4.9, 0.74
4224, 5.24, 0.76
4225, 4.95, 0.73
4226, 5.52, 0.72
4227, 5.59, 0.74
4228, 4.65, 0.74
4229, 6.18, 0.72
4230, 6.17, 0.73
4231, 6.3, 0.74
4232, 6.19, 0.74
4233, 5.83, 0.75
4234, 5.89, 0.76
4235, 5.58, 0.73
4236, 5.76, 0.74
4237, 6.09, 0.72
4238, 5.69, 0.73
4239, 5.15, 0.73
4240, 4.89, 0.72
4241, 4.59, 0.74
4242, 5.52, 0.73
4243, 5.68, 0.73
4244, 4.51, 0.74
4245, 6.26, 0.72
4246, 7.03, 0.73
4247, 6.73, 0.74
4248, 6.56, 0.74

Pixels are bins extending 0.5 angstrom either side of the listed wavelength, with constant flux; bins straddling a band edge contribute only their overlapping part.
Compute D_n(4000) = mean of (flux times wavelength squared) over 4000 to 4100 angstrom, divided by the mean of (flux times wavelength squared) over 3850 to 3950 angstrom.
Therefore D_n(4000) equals 1.3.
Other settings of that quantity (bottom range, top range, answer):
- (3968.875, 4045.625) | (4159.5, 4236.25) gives 1.14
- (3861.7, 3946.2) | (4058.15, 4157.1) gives 1.24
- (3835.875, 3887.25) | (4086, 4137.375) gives 1.20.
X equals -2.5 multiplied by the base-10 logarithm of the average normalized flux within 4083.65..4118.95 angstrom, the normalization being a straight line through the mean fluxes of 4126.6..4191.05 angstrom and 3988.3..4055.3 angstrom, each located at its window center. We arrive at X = 0.228 mag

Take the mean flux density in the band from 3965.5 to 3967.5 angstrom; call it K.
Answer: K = 2.35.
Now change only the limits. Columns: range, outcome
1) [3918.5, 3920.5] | 5.88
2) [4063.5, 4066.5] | 6.52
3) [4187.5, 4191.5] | 5.83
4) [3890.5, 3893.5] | 4.07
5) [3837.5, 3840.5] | 2.74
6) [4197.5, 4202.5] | 5.97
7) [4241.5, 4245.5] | 5.49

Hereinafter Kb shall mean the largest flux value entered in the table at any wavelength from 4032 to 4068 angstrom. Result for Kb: 7.38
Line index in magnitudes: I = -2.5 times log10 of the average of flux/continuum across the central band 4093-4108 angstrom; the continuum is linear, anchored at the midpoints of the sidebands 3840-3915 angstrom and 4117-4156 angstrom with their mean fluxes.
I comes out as 0.26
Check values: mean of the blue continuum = 4.95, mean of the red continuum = 5.96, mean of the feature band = 4.56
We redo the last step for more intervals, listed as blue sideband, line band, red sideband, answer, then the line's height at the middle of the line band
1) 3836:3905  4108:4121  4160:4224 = 0.13 mag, 5.58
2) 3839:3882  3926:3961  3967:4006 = 0.06 mag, 5.02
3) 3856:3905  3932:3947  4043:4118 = 0.11 mag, 5.14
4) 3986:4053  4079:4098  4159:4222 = 0.15 mag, 5.95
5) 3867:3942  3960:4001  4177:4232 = 0.09 mag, 5.17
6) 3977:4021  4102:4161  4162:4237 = 0.04 mag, 5.72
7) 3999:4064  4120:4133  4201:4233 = 0.06 mag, 5.96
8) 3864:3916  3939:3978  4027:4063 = 0.14 mag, 5.47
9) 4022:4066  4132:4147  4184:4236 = -0.03 mag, 5.96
